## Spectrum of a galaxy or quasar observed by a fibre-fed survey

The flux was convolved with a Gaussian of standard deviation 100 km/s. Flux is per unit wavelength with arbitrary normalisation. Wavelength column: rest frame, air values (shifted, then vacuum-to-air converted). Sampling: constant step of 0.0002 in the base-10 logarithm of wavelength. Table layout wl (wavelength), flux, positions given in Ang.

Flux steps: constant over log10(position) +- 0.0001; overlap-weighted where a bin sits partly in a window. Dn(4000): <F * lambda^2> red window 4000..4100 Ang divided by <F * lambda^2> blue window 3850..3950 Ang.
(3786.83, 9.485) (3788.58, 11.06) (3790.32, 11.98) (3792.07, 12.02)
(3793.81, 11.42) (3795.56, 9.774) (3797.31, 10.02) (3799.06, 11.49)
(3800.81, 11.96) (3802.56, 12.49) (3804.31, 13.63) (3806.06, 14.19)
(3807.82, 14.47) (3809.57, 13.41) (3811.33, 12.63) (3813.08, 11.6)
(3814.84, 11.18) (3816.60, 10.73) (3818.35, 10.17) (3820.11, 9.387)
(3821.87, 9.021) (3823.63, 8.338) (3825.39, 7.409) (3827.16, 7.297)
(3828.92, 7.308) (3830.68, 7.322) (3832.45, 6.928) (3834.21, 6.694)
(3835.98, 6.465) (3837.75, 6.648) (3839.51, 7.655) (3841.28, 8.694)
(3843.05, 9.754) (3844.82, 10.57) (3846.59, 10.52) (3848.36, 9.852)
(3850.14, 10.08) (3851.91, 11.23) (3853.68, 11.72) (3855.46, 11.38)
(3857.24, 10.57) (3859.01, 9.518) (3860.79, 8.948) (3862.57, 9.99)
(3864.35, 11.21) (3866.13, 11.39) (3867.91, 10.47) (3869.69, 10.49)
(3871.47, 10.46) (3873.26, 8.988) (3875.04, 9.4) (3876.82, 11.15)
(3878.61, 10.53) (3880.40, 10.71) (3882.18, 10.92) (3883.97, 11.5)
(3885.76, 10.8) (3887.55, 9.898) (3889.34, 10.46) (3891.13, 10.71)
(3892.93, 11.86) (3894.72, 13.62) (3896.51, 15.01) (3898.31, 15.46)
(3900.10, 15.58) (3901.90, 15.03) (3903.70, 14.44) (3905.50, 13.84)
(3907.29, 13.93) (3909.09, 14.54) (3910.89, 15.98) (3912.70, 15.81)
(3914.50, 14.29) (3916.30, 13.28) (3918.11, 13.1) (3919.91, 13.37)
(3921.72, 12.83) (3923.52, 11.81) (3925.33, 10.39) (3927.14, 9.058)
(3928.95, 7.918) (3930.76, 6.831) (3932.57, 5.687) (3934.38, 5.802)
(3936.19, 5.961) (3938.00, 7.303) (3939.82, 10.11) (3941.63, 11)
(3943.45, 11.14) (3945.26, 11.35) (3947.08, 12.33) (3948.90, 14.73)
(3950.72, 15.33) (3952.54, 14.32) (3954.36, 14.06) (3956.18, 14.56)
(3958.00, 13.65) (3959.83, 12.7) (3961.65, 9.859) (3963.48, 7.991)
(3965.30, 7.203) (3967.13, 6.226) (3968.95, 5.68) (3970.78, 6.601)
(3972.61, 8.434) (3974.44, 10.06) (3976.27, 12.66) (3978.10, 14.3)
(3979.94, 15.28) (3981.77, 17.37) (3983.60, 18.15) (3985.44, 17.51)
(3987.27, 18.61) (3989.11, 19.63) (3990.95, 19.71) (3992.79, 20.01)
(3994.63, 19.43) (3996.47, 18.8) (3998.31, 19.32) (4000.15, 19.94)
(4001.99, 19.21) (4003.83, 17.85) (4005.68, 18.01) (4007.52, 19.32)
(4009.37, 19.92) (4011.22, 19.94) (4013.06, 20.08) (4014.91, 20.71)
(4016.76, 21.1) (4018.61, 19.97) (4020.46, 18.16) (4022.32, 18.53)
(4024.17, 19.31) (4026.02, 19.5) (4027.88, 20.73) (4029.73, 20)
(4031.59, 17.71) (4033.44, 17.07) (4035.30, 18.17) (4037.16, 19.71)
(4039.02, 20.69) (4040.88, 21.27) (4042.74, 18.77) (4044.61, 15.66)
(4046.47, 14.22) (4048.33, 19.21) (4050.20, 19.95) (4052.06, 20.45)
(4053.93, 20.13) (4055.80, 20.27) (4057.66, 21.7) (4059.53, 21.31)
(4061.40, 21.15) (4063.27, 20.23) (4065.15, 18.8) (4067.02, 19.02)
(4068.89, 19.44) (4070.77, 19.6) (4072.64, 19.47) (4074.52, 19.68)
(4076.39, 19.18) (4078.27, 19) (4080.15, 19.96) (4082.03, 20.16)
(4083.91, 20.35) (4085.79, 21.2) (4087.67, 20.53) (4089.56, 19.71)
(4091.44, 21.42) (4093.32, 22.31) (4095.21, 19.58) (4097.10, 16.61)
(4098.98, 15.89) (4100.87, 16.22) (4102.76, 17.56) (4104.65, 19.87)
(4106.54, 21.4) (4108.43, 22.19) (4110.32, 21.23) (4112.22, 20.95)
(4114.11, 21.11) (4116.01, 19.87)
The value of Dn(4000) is 1.85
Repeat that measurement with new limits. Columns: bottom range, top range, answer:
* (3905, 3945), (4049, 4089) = 1.95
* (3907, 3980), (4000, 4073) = 1.84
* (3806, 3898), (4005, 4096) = 2.13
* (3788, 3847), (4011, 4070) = 2.16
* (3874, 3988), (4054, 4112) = 1.80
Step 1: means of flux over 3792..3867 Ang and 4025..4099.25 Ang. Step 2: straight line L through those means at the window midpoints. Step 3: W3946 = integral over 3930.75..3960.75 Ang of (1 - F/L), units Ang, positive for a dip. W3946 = 7.63 Ang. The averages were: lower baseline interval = 10.1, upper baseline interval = 19.5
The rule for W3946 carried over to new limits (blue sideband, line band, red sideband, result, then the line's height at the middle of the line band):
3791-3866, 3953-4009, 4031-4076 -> 5.79 Ang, 16.4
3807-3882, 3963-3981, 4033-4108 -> 6.79 Ang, 15.3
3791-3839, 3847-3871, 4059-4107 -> 2.36 Ang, 11.7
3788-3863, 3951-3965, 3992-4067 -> 3.28 Ang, 16.2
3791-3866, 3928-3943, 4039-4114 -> 6.92 Ang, 14.3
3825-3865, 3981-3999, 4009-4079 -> -2.40 Ang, 16.6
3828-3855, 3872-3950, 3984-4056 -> 6.61 Ang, 12.8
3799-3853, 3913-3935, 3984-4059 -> 5.99 Ang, 14.6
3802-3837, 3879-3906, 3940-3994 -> -2.44 Ang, 11.5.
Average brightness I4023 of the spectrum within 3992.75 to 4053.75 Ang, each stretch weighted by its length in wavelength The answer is 19.2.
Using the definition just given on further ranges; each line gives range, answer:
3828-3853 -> 8.58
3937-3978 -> 10.8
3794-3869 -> 10.1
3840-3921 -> 11.8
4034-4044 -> 19.5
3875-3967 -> 11.7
